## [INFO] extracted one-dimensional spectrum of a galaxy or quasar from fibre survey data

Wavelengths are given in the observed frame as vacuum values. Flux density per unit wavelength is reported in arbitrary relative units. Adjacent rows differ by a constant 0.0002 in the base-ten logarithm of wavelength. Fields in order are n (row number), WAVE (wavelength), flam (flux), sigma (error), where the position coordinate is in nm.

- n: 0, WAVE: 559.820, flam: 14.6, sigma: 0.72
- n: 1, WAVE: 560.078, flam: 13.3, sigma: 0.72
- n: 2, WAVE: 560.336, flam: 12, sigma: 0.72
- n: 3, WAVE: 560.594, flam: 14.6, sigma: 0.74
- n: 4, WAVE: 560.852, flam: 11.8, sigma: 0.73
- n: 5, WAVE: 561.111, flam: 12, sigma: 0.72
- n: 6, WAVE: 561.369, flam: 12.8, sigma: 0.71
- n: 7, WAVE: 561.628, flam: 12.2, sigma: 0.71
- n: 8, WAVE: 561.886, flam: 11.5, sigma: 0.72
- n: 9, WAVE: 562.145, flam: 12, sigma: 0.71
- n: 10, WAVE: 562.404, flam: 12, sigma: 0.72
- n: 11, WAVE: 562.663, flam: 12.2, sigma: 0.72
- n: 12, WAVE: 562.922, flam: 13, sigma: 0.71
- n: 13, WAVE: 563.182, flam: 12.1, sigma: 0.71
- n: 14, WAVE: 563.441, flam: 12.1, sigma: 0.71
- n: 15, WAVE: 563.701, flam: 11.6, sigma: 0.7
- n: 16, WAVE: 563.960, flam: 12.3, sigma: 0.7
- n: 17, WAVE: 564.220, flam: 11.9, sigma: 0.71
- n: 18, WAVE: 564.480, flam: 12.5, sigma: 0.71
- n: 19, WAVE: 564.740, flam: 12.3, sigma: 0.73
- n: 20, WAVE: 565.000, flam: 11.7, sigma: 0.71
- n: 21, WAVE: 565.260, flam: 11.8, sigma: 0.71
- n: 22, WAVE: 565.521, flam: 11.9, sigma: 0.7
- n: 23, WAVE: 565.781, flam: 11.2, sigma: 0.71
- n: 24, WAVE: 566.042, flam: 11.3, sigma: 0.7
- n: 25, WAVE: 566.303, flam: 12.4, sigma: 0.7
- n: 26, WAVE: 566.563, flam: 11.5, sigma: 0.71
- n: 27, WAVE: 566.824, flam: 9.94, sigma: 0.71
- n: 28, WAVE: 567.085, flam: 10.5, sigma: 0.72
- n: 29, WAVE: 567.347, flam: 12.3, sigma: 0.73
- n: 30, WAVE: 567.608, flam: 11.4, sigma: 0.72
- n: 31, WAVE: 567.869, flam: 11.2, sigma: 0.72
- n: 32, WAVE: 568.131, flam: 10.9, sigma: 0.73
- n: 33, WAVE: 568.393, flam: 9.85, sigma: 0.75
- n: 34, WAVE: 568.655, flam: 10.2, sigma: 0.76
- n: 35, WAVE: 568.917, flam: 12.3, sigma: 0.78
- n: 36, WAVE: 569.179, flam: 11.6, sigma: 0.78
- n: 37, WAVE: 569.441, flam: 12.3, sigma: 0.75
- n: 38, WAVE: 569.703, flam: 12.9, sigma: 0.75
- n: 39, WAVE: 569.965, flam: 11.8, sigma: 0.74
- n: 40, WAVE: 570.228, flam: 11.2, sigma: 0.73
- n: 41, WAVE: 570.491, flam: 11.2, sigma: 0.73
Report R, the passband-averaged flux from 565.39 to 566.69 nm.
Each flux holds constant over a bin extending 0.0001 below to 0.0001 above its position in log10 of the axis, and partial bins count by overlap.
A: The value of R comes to 11.7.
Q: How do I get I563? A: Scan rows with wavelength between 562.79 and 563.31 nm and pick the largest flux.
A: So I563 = 13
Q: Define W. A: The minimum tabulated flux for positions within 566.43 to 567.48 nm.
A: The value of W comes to 9.94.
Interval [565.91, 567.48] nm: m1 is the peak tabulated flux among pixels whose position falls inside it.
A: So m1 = 12.4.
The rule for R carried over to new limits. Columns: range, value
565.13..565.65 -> 11.8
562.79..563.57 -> 12.4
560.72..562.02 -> 12.1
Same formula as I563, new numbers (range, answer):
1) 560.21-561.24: 14.6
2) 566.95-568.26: 12.3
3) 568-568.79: 10.9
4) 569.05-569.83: 12.9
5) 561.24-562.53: 12.8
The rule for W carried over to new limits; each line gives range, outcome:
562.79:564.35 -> 11.6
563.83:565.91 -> 11.2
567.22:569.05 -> 9.85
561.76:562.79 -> 11.5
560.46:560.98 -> 11.8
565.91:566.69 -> 11.3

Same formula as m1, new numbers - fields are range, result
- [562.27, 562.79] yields 12.2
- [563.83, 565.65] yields 12.5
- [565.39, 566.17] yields 11.9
